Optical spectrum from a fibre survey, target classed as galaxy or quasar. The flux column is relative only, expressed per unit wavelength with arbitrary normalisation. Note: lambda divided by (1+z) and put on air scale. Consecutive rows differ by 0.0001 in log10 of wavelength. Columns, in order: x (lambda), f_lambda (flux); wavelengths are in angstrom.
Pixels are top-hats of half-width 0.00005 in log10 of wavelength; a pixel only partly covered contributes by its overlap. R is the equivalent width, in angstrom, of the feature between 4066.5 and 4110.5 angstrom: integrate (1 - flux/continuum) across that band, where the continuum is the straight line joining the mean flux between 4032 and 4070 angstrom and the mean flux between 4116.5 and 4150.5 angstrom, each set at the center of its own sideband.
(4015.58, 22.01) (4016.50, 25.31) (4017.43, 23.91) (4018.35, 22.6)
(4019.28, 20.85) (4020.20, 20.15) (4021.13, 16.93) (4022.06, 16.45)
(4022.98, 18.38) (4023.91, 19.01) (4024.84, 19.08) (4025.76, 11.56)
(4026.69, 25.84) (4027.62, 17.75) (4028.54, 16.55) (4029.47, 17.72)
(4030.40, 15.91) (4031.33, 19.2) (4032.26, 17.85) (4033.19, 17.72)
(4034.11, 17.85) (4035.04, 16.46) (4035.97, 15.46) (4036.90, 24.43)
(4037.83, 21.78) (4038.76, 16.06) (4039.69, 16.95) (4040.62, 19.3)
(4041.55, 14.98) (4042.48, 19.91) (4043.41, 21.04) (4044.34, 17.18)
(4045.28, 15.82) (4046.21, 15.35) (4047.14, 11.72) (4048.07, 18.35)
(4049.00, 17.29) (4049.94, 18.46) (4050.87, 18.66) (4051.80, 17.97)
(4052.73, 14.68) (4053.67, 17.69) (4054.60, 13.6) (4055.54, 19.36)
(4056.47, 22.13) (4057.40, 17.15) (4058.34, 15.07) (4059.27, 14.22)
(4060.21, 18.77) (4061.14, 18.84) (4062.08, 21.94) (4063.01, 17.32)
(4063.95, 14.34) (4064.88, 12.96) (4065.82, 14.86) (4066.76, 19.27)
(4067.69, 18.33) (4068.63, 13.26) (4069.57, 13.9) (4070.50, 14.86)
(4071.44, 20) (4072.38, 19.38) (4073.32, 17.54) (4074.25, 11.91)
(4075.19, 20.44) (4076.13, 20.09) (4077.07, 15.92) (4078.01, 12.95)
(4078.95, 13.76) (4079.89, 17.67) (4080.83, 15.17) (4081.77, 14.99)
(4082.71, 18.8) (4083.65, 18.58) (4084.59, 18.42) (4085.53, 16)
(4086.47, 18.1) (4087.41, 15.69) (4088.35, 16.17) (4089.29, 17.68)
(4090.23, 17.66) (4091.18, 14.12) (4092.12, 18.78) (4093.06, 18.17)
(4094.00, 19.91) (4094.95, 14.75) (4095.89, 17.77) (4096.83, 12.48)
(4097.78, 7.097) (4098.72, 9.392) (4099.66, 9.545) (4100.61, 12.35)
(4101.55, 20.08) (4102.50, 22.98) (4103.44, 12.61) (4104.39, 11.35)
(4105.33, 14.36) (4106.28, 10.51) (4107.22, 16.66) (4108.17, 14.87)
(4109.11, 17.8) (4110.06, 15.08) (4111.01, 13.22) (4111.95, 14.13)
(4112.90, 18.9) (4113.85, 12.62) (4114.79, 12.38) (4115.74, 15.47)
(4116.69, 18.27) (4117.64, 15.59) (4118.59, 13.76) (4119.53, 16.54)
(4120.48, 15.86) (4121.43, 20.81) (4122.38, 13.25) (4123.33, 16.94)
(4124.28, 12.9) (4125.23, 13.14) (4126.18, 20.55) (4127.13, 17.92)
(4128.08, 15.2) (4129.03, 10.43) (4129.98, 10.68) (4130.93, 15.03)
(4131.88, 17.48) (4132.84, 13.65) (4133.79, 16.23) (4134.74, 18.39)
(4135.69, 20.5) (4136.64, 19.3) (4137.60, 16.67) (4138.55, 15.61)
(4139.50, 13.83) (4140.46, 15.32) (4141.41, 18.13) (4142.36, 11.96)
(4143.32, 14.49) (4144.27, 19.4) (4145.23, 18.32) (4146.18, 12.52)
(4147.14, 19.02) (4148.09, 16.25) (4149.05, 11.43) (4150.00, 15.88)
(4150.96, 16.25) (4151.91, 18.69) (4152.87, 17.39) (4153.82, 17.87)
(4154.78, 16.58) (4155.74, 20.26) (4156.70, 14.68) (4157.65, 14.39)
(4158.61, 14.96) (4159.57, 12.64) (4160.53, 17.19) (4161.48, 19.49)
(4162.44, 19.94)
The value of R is 2.00 angstrom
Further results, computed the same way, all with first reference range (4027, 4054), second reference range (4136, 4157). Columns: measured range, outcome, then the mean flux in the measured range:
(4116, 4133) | 1.2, 15.5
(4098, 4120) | 2.9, 14.6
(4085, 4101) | 1.8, 15.1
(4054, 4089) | 0.9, 16.8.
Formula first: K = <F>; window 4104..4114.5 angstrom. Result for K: 14.5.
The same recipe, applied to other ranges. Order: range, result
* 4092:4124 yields 15.1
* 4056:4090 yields 16.9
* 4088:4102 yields 15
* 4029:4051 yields 17.7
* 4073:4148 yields 15.7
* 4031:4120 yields 16.4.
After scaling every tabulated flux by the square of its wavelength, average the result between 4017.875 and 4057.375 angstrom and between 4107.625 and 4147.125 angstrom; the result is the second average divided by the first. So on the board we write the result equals 0.9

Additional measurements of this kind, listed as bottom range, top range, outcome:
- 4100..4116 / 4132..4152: 1.10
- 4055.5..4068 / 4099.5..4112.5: 0.87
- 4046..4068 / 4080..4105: 0.94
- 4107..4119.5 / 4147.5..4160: 1.07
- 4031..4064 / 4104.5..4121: 0.88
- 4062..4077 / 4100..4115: 0.91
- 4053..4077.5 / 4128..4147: 0.96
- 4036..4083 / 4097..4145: 0.92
